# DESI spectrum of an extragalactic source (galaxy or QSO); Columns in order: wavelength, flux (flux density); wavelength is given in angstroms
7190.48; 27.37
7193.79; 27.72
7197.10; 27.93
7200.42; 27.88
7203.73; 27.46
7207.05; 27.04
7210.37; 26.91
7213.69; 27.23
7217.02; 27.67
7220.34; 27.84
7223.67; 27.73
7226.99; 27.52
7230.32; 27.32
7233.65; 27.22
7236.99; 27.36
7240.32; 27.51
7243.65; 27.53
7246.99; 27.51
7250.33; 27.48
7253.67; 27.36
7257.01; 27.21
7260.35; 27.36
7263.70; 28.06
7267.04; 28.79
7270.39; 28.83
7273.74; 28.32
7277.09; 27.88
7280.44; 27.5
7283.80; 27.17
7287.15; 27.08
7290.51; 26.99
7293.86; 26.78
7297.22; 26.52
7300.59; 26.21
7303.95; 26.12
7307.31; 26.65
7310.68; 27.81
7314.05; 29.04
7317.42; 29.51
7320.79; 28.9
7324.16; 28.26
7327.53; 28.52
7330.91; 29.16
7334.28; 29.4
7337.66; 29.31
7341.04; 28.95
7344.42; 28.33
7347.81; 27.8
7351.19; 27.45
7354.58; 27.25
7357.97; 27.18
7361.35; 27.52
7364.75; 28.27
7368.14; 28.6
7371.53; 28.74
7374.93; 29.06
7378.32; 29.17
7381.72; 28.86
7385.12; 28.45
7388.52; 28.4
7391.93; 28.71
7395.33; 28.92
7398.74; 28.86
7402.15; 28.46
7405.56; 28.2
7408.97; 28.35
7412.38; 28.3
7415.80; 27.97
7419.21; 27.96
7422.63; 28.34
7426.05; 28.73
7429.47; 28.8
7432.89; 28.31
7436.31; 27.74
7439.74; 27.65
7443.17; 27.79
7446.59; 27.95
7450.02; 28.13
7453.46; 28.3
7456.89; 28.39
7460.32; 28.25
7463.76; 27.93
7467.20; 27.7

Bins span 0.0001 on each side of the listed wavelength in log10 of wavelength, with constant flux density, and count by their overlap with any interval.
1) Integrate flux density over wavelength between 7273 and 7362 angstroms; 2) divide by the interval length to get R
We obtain 27.8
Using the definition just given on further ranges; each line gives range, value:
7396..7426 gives 28.3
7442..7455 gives 28.1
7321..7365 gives 28.3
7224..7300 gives 27.5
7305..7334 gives 28.5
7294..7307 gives 26.4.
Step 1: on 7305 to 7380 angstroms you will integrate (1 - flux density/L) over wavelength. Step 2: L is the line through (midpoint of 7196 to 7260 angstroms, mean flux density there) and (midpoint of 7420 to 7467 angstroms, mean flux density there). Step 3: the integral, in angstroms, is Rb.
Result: -1.5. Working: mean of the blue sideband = 27.5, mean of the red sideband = 28.2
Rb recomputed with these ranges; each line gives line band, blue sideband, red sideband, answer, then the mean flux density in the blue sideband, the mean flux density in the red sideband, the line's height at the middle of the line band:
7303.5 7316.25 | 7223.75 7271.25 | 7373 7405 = 0.2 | 27.6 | 28.7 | 28.1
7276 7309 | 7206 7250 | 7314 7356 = 1.5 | 27.4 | 28.6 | 28.1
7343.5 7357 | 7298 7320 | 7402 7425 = 0.1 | 27.6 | 28.2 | 27.8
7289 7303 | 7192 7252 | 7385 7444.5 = 0.6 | 27.5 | 28.3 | 27.8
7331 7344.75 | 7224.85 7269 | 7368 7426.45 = -0.4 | 27.6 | 28.6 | 28.2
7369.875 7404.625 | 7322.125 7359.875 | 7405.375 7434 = -0.5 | 28.3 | 28.3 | 28.3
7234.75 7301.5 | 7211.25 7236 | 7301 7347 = 0.9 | 27.5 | 28.4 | 27.9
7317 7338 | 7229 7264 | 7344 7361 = -1.1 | 27.4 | 27.5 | 27.5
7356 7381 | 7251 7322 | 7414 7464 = -0.4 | 27.6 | 28.2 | 27.9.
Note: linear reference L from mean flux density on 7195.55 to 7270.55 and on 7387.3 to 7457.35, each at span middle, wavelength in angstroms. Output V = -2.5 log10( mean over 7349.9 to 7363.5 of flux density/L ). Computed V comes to 0.03 mag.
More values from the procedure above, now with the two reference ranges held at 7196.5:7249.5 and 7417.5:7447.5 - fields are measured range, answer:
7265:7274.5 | -0.04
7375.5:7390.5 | -0.03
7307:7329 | -0.03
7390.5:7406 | -0.02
